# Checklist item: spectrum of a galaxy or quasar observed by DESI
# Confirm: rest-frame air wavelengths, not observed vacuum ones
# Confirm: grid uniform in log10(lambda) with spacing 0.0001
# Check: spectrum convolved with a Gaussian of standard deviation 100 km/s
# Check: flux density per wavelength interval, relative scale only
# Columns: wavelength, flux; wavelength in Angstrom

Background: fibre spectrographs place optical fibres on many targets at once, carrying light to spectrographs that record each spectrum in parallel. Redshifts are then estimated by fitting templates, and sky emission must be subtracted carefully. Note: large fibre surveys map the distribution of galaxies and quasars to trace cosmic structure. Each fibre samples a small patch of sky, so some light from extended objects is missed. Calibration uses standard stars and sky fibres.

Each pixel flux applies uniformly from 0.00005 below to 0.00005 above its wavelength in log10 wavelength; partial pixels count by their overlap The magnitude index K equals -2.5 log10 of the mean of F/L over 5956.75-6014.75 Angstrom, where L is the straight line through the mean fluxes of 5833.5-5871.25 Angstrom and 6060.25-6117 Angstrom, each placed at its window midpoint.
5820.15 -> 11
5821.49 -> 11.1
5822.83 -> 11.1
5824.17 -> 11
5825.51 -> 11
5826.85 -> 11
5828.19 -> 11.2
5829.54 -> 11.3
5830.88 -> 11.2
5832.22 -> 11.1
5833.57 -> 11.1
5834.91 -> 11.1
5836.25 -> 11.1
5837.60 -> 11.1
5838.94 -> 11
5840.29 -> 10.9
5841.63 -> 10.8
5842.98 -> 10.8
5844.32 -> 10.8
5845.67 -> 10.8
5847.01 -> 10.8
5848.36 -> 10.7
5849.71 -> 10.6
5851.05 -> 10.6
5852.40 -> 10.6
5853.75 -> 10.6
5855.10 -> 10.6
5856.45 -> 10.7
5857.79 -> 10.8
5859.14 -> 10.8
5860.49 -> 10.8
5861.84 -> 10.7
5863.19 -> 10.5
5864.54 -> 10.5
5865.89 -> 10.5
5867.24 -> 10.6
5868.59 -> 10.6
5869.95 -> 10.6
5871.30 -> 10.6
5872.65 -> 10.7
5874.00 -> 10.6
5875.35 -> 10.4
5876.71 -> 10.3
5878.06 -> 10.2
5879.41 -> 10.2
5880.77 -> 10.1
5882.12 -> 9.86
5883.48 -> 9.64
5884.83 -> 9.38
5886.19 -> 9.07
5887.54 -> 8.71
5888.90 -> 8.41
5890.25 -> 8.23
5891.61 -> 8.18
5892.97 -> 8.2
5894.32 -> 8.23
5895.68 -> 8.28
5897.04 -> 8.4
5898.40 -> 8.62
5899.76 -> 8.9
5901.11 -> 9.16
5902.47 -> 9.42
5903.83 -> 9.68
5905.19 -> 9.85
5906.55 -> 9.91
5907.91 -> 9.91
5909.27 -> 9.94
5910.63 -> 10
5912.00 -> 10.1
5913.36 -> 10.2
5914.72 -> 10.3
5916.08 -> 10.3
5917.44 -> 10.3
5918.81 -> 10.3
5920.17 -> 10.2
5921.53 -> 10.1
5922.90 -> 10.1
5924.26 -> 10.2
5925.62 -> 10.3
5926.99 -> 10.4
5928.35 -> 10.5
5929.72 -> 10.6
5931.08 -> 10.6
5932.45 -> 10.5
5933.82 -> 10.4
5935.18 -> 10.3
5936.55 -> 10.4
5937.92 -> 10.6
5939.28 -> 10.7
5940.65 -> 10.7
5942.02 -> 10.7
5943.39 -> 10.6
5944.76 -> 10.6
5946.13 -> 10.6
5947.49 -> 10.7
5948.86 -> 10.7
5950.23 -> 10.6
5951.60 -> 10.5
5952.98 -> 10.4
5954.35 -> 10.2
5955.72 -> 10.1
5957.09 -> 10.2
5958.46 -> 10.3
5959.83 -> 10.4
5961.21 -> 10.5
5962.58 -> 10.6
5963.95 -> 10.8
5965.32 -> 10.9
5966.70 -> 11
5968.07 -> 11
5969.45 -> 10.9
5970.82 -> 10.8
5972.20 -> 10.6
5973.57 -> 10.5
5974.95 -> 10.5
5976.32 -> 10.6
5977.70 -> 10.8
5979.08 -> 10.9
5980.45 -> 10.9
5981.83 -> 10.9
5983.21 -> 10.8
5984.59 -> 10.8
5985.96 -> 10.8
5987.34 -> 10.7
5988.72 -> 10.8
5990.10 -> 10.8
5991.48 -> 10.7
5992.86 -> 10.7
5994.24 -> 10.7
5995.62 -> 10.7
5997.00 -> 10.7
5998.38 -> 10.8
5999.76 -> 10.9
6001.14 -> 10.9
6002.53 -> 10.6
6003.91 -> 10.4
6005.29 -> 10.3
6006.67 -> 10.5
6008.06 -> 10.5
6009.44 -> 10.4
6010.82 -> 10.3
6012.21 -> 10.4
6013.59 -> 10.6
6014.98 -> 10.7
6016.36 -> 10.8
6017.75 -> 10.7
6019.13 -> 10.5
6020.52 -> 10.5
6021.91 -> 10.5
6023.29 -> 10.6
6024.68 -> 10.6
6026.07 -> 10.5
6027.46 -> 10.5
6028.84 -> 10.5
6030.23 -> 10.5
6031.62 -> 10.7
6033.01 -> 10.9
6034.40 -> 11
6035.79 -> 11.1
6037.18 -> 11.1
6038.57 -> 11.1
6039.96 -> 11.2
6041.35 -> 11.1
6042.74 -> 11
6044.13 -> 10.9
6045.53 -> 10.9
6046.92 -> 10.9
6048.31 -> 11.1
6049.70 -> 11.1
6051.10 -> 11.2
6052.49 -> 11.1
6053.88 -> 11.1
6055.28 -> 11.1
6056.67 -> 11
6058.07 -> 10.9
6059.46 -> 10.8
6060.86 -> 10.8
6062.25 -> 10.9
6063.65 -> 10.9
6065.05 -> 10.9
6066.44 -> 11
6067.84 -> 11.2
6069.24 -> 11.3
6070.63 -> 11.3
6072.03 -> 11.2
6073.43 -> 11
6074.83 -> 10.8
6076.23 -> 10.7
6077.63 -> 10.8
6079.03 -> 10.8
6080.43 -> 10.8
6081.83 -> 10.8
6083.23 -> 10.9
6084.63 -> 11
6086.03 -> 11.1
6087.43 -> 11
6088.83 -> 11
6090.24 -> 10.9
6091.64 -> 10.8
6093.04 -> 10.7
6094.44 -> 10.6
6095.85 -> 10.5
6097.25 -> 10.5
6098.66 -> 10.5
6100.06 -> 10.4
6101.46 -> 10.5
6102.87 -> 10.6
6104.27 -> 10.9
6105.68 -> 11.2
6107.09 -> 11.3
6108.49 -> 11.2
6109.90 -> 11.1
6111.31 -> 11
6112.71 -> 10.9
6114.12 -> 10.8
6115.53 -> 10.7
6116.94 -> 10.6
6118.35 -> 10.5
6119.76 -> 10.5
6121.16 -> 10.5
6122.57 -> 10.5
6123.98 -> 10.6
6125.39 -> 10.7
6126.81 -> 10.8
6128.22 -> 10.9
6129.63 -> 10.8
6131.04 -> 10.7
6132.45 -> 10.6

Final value 0.02 mag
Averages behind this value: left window 10.7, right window 10.9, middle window 10.7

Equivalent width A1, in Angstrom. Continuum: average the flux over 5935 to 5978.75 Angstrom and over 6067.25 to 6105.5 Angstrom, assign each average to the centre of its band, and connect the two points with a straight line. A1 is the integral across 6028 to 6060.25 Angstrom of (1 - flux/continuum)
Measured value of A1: -0.6 Angstrom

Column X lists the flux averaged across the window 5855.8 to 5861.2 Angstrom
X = 10.8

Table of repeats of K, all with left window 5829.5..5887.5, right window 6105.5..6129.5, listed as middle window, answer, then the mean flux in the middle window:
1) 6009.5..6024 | 0.02 mag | 10.6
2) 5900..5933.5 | 0.05 mag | 10.1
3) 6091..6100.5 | 0.02 mag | 10.6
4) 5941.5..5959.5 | 0.02 mag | 10.5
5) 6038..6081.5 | -0.02 mag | 11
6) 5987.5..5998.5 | 0.00 mag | 10.7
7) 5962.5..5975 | -0.01 mag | 10.8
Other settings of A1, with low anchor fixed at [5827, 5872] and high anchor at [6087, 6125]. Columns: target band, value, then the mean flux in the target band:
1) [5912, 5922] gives 0.5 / 10.2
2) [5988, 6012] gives 0.3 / 10.6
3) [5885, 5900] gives 3.2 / 8.49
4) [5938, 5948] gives 0.1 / 10.7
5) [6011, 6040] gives 0.2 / 10.7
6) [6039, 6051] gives -0.3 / 11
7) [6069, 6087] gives -0.3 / 11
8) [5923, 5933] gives 0.3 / 10.4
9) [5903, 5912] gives 0.8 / 9.88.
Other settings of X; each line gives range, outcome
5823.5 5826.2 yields 11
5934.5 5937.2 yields 10.3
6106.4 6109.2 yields 11.3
